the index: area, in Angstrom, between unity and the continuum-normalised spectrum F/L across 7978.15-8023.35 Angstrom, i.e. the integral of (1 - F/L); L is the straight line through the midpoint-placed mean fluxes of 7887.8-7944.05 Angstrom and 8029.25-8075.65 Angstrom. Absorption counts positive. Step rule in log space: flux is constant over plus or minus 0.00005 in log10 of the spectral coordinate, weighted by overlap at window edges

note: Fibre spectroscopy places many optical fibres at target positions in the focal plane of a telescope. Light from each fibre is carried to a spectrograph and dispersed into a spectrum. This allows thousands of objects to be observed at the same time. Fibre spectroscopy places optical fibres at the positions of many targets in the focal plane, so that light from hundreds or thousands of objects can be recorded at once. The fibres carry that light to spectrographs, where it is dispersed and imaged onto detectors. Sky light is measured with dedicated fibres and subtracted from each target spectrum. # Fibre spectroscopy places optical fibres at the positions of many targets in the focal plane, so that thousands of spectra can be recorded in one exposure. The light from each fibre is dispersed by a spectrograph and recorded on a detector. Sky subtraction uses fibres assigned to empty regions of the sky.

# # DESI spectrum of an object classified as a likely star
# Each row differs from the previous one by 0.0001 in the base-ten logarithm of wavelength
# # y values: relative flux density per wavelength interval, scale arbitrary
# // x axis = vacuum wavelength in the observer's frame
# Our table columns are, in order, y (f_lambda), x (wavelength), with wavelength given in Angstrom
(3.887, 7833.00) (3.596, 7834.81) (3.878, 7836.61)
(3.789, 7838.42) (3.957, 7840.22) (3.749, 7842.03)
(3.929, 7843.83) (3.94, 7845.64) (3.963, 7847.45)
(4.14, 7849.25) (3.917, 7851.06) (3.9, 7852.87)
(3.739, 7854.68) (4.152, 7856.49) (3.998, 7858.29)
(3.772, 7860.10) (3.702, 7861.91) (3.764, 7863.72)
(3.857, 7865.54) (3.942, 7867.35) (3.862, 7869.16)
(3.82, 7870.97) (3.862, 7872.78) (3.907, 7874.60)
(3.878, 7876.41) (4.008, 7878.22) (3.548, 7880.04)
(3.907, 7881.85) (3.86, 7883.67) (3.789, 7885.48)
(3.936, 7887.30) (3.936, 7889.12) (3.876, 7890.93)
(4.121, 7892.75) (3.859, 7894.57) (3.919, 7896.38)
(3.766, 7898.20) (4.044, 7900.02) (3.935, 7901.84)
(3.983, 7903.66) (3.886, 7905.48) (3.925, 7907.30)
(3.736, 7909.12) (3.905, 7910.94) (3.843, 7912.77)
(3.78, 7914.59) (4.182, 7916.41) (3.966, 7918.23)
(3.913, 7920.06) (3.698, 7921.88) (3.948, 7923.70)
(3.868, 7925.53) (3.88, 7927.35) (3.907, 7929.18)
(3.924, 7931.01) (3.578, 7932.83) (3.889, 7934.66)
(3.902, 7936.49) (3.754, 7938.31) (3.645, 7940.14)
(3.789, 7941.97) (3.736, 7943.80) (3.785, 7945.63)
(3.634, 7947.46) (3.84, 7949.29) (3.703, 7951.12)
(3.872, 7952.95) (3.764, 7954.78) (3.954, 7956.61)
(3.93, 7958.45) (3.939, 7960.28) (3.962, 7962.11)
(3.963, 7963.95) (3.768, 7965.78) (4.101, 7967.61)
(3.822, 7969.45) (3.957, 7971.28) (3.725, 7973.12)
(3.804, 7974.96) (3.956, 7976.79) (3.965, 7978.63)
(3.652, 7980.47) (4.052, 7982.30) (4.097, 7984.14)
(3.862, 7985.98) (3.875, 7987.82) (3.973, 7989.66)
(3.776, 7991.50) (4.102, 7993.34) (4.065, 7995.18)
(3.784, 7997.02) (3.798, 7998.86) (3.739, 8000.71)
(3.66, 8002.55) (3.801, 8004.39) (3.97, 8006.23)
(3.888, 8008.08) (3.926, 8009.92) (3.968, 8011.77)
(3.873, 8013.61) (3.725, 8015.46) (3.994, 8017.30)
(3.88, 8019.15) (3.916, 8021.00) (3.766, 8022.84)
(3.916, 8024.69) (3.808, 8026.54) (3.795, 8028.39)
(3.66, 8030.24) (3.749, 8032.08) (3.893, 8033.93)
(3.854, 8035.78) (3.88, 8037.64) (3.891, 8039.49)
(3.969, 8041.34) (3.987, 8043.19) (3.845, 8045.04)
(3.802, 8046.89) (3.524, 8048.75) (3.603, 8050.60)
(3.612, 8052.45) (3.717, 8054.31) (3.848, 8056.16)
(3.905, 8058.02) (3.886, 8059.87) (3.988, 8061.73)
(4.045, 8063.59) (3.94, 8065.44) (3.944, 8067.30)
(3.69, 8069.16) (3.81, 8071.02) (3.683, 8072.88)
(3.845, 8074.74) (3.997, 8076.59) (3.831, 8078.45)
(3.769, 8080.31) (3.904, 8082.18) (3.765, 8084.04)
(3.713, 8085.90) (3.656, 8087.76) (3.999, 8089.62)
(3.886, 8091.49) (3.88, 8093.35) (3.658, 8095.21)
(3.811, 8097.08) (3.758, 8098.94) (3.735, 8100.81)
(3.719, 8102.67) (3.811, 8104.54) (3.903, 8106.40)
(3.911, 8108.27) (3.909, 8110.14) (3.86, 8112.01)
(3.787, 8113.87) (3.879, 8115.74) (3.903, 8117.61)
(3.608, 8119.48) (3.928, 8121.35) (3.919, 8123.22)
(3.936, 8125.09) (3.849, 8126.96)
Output -0.5 Angstrom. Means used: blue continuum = 3.88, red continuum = 3.82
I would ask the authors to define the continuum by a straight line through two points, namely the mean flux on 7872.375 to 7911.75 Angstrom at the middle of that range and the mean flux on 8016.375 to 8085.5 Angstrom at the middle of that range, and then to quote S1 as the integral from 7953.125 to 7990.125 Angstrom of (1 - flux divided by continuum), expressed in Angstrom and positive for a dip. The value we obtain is -0.4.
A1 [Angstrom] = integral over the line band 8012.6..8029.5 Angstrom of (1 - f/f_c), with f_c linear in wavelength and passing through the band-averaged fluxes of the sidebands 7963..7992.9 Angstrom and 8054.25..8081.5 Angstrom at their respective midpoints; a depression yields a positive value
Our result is 0.1 Angstrom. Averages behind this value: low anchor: 3.9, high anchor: 3.86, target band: 3.85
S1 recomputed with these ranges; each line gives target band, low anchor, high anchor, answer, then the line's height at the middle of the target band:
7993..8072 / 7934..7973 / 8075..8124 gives -0.2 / 3.83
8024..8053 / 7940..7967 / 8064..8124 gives 0.2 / 3.83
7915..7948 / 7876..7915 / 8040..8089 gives 0.3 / 3.87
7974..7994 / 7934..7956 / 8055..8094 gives -0.6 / 3.8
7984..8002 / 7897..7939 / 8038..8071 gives -0.2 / 3.86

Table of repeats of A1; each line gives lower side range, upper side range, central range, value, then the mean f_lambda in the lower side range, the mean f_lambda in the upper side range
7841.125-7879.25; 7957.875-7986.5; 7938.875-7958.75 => 0.6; 3.89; 3.91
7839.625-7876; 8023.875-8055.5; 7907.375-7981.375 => -0.1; 3.89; 3.79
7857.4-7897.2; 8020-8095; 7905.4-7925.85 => -0.1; 3.87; 3.83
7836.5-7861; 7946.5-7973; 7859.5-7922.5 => 0.3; 3.92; 3.87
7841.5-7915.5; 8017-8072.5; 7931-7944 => 0.3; 3.89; 3.83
